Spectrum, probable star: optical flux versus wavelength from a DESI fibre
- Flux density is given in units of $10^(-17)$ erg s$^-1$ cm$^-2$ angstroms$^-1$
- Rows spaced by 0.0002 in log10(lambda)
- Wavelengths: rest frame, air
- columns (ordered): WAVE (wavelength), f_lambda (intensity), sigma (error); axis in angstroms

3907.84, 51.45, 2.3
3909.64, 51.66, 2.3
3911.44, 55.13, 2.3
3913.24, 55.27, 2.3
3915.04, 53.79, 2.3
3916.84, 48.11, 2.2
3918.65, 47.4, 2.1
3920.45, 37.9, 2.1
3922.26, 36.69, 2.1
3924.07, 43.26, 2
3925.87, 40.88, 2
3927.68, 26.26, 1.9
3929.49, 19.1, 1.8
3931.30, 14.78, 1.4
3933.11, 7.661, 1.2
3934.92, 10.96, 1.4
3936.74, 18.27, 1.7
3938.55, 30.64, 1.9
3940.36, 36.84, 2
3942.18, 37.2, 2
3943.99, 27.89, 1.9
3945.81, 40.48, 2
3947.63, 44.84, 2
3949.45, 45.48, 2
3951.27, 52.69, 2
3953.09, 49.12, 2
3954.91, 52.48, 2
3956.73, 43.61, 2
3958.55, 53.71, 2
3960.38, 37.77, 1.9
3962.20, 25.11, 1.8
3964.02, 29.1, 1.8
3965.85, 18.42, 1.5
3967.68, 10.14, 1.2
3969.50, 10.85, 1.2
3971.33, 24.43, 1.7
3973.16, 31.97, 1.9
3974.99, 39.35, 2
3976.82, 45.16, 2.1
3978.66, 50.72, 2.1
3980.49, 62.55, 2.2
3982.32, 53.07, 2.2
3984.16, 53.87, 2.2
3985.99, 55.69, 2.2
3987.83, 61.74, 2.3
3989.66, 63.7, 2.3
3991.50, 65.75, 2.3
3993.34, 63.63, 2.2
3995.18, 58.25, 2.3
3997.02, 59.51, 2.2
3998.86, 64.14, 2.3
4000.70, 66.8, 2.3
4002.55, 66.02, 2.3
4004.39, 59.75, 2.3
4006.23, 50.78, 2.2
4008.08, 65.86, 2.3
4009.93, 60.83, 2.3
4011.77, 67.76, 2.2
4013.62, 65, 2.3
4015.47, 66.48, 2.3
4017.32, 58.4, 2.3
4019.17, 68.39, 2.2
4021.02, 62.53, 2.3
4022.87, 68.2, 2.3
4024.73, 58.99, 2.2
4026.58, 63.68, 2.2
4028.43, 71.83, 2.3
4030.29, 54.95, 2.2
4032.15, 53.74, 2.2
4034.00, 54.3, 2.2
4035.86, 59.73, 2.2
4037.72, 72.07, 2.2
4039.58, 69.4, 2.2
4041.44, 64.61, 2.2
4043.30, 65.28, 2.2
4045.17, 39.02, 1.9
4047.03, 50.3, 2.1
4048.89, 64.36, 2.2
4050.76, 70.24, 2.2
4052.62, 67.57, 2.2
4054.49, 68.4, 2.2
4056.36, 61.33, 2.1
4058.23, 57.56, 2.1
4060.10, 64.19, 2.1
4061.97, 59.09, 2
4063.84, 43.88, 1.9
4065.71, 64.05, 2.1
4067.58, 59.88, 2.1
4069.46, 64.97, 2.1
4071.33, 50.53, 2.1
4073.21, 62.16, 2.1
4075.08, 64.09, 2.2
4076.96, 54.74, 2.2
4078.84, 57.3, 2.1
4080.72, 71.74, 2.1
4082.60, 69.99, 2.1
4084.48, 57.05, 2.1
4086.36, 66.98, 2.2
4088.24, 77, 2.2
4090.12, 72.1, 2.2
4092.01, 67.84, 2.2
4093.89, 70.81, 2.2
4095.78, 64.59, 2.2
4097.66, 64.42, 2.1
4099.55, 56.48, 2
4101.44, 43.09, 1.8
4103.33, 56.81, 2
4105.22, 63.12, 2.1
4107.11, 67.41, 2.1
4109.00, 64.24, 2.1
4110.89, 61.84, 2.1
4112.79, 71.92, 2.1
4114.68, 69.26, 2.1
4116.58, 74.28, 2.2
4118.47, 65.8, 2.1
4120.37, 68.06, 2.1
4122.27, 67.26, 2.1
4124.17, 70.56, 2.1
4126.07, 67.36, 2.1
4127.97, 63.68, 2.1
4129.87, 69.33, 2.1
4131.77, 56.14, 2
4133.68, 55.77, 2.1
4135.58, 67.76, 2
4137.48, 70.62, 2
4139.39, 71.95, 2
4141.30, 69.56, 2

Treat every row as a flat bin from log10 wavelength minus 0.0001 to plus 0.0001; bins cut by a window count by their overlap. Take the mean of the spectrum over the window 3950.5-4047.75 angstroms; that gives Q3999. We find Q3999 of 53.7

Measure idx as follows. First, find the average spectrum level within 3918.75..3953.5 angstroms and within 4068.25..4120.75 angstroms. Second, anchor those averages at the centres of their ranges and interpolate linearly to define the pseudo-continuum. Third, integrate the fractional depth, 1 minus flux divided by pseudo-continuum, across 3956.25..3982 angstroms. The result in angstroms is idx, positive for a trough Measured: 3.05 angstroms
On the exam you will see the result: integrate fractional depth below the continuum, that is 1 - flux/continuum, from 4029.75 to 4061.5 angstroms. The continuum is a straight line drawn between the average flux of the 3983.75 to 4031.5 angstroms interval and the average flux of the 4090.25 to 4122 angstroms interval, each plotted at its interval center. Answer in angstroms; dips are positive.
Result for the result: 1.1 angstroms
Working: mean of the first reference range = 62.5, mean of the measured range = 61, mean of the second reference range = 64.6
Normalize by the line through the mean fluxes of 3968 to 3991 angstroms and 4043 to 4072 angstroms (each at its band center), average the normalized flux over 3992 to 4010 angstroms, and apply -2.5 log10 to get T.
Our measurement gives -0.24 mag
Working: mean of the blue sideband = 45.6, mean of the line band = 61.7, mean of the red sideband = 59.4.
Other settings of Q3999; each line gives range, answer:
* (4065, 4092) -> 63.9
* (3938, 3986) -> 39.1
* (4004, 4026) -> 62.8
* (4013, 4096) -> 62.6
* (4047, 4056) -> 65.4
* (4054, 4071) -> 59.8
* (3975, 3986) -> 52.2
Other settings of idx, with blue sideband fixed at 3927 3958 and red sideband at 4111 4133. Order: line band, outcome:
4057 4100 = -2.7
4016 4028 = -3.9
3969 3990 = -3.0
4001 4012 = -4.0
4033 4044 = -2.7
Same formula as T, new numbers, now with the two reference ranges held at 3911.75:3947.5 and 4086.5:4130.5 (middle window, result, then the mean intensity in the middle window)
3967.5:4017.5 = -0.19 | 54.3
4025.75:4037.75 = -0.16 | 60.7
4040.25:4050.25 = -0.06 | 57.6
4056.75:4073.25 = 0.00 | 58.4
